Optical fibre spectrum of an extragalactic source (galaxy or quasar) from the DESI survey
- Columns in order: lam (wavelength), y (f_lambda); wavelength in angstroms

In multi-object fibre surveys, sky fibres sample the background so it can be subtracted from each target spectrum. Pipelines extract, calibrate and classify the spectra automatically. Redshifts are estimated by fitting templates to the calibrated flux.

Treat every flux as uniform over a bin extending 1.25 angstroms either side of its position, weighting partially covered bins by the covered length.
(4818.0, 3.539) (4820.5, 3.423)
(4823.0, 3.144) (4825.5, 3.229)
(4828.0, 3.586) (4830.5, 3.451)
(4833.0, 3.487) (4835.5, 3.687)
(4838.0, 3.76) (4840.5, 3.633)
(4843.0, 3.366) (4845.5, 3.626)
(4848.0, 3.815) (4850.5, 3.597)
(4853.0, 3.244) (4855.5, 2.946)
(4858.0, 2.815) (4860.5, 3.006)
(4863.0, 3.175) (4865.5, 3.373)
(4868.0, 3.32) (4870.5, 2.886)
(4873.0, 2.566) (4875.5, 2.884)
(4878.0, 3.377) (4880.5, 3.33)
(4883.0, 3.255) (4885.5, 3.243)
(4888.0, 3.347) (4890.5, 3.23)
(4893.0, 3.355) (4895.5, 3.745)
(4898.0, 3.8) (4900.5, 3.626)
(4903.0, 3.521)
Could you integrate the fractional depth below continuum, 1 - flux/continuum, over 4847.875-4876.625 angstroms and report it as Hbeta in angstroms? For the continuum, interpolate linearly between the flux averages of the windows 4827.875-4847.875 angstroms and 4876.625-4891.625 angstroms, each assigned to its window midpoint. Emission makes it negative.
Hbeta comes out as 2.7 angstroms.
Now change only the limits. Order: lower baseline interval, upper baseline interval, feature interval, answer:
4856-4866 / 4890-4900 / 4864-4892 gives 1.2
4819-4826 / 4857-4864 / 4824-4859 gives -3.4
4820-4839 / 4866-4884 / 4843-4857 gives -0.5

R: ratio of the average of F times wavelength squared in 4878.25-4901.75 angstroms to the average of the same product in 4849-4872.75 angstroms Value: 1.11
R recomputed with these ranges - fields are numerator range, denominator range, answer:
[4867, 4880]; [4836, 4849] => 0.84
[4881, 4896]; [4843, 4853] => 0.95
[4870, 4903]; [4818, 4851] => 0.96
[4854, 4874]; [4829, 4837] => 0.86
